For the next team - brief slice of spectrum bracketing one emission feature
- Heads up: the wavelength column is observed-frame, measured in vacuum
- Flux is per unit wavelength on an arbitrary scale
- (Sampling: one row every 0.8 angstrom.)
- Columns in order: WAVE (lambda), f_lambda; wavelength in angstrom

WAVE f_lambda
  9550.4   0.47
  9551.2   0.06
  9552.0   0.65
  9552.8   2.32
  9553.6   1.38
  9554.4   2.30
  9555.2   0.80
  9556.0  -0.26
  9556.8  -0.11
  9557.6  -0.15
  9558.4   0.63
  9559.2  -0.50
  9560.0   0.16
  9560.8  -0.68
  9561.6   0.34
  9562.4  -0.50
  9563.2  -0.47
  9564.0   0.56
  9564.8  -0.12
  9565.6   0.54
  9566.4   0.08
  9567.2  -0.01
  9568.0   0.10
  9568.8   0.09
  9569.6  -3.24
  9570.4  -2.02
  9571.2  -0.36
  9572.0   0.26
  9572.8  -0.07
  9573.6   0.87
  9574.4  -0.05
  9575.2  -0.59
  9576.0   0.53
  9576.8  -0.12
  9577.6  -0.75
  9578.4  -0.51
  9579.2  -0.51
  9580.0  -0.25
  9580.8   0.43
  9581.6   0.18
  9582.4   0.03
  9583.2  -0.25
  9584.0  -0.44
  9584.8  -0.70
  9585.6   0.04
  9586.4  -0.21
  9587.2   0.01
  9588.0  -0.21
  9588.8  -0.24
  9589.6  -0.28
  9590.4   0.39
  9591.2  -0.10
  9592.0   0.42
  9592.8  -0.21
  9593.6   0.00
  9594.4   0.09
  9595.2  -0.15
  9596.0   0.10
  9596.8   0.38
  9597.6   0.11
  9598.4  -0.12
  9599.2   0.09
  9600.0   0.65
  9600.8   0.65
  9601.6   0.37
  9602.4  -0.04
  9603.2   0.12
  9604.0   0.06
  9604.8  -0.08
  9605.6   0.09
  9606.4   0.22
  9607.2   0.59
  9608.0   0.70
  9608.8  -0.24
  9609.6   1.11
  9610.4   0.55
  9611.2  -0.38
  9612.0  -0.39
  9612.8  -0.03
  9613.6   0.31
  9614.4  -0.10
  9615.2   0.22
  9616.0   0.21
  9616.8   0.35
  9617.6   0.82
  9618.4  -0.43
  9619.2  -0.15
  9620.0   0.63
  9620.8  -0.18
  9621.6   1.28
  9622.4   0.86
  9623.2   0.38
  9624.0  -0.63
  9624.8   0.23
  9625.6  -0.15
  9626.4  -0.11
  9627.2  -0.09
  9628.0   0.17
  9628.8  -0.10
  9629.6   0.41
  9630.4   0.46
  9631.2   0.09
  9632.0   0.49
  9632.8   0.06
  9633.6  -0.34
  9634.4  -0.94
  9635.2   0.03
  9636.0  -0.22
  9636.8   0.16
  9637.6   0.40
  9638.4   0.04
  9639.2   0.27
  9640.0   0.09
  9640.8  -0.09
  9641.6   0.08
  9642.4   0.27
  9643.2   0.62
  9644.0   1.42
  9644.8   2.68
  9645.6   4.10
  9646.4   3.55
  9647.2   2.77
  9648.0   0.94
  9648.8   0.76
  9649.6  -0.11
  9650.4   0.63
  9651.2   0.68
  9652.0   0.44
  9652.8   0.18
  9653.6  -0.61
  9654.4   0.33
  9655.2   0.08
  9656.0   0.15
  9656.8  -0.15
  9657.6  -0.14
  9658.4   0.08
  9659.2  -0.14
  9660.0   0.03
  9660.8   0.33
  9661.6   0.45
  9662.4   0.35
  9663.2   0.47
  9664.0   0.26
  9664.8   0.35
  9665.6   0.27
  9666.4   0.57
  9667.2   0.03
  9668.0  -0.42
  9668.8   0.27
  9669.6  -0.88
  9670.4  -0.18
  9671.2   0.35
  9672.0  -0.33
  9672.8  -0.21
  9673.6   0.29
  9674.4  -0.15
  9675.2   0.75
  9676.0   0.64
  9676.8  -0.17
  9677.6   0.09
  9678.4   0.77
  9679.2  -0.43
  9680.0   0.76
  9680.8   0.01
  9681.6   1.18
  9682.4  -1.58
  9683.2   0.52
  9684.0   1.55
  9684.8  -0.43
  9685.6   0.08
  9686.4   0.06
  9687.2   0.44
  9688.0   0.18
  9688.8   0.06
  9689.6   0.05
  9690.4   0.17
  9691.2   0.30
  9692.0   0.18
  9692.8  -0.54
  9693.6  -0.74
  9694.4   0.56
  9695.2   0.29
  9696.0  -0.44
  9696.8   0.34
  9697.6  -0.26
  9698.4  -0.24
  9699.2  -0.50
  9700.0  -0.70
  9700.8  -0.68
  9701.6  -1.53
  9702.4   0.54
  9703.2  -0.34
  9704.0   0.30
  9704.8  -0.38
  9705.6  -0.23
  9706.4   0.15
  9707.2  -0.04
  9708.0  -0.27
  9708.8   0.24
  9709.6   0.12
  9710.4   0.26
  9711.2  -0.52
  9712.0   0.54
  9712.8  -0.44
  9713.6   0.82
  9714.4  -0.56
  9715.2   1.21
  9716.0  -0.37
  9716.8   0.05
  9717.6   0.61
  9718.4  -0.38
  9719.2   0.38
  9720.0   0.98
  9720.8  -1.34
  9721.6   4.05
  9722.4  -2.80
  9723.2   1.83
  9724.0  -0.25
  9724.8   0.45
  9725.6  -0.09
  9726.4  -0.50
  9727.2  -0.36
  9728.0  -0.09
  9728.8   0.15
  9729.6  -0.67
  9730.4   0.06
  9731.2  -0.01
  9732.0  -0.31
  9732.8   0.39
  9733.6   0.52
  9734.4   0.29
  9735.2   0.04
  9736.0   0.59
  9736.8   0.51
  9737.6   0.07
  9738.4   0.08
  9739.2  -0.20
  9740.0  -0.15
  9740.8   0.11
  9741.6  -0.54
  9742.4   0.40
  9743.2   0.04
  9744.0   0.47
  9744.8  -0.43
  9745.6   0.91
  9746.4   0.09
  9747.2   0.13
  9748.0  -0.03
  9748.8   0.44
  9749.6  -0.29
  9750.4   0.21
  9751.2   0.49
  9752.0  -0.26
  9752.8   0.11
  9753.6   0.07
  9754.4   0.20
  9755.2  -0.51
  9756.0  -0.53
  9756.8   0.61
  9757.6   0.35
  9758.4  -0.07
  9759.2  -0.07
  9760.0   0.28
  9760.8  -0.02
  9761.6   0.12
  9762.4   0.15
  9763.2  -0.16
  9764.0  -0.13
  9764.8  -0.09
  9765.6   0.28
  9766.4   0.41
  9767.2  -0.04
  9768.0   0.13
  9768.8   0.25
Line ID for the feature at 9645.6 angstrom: [O III] 5007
